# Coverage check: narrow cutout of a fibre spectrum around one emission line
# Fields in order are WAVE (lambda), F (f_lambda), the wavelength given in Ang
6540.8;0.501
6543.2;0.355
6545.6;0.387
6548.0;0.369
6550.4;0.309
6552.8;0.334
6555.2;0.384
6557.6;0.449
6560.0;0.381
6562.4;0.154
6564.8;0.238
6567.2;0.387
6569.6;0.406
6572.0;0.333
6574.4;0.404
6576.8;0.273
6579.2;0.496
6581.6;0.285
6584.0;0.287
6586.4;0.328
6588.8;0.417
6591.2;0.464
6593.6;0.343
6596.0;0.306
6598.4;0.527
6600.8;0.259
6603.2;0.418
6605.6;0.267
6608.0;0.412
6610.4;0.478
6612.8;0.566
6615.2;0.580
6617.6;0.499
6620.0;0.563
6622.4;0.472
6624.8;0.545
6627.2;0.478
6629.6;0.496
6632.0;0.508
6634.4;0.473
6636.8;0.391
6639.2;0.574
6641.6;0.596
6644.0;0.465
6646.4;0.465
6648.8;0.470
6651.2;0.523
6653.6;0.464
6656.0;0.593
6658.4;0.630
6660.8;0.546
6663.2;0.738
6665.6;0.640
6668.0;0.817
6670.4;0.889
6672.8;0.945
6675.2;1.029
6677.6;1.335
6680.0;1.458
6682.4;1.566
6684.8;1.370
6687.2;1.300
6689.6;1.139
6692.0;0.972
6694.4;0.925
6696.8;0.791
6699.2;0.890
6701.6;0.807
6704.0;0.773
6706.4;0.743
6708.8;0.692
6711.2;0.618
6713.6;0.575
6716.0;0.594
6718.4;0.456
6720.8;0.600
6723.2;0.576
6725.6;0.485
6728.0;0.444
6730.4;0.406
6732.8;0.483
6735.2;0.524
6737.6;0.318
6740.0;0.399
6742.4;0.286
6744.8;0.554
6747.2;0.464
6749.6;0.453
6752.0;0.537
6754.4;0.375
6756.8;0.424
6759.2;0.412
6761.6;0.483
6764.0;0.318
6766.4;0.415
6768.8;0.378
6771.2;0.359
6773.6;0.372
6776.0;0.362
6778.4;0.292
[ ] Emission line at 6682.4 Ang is C III]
